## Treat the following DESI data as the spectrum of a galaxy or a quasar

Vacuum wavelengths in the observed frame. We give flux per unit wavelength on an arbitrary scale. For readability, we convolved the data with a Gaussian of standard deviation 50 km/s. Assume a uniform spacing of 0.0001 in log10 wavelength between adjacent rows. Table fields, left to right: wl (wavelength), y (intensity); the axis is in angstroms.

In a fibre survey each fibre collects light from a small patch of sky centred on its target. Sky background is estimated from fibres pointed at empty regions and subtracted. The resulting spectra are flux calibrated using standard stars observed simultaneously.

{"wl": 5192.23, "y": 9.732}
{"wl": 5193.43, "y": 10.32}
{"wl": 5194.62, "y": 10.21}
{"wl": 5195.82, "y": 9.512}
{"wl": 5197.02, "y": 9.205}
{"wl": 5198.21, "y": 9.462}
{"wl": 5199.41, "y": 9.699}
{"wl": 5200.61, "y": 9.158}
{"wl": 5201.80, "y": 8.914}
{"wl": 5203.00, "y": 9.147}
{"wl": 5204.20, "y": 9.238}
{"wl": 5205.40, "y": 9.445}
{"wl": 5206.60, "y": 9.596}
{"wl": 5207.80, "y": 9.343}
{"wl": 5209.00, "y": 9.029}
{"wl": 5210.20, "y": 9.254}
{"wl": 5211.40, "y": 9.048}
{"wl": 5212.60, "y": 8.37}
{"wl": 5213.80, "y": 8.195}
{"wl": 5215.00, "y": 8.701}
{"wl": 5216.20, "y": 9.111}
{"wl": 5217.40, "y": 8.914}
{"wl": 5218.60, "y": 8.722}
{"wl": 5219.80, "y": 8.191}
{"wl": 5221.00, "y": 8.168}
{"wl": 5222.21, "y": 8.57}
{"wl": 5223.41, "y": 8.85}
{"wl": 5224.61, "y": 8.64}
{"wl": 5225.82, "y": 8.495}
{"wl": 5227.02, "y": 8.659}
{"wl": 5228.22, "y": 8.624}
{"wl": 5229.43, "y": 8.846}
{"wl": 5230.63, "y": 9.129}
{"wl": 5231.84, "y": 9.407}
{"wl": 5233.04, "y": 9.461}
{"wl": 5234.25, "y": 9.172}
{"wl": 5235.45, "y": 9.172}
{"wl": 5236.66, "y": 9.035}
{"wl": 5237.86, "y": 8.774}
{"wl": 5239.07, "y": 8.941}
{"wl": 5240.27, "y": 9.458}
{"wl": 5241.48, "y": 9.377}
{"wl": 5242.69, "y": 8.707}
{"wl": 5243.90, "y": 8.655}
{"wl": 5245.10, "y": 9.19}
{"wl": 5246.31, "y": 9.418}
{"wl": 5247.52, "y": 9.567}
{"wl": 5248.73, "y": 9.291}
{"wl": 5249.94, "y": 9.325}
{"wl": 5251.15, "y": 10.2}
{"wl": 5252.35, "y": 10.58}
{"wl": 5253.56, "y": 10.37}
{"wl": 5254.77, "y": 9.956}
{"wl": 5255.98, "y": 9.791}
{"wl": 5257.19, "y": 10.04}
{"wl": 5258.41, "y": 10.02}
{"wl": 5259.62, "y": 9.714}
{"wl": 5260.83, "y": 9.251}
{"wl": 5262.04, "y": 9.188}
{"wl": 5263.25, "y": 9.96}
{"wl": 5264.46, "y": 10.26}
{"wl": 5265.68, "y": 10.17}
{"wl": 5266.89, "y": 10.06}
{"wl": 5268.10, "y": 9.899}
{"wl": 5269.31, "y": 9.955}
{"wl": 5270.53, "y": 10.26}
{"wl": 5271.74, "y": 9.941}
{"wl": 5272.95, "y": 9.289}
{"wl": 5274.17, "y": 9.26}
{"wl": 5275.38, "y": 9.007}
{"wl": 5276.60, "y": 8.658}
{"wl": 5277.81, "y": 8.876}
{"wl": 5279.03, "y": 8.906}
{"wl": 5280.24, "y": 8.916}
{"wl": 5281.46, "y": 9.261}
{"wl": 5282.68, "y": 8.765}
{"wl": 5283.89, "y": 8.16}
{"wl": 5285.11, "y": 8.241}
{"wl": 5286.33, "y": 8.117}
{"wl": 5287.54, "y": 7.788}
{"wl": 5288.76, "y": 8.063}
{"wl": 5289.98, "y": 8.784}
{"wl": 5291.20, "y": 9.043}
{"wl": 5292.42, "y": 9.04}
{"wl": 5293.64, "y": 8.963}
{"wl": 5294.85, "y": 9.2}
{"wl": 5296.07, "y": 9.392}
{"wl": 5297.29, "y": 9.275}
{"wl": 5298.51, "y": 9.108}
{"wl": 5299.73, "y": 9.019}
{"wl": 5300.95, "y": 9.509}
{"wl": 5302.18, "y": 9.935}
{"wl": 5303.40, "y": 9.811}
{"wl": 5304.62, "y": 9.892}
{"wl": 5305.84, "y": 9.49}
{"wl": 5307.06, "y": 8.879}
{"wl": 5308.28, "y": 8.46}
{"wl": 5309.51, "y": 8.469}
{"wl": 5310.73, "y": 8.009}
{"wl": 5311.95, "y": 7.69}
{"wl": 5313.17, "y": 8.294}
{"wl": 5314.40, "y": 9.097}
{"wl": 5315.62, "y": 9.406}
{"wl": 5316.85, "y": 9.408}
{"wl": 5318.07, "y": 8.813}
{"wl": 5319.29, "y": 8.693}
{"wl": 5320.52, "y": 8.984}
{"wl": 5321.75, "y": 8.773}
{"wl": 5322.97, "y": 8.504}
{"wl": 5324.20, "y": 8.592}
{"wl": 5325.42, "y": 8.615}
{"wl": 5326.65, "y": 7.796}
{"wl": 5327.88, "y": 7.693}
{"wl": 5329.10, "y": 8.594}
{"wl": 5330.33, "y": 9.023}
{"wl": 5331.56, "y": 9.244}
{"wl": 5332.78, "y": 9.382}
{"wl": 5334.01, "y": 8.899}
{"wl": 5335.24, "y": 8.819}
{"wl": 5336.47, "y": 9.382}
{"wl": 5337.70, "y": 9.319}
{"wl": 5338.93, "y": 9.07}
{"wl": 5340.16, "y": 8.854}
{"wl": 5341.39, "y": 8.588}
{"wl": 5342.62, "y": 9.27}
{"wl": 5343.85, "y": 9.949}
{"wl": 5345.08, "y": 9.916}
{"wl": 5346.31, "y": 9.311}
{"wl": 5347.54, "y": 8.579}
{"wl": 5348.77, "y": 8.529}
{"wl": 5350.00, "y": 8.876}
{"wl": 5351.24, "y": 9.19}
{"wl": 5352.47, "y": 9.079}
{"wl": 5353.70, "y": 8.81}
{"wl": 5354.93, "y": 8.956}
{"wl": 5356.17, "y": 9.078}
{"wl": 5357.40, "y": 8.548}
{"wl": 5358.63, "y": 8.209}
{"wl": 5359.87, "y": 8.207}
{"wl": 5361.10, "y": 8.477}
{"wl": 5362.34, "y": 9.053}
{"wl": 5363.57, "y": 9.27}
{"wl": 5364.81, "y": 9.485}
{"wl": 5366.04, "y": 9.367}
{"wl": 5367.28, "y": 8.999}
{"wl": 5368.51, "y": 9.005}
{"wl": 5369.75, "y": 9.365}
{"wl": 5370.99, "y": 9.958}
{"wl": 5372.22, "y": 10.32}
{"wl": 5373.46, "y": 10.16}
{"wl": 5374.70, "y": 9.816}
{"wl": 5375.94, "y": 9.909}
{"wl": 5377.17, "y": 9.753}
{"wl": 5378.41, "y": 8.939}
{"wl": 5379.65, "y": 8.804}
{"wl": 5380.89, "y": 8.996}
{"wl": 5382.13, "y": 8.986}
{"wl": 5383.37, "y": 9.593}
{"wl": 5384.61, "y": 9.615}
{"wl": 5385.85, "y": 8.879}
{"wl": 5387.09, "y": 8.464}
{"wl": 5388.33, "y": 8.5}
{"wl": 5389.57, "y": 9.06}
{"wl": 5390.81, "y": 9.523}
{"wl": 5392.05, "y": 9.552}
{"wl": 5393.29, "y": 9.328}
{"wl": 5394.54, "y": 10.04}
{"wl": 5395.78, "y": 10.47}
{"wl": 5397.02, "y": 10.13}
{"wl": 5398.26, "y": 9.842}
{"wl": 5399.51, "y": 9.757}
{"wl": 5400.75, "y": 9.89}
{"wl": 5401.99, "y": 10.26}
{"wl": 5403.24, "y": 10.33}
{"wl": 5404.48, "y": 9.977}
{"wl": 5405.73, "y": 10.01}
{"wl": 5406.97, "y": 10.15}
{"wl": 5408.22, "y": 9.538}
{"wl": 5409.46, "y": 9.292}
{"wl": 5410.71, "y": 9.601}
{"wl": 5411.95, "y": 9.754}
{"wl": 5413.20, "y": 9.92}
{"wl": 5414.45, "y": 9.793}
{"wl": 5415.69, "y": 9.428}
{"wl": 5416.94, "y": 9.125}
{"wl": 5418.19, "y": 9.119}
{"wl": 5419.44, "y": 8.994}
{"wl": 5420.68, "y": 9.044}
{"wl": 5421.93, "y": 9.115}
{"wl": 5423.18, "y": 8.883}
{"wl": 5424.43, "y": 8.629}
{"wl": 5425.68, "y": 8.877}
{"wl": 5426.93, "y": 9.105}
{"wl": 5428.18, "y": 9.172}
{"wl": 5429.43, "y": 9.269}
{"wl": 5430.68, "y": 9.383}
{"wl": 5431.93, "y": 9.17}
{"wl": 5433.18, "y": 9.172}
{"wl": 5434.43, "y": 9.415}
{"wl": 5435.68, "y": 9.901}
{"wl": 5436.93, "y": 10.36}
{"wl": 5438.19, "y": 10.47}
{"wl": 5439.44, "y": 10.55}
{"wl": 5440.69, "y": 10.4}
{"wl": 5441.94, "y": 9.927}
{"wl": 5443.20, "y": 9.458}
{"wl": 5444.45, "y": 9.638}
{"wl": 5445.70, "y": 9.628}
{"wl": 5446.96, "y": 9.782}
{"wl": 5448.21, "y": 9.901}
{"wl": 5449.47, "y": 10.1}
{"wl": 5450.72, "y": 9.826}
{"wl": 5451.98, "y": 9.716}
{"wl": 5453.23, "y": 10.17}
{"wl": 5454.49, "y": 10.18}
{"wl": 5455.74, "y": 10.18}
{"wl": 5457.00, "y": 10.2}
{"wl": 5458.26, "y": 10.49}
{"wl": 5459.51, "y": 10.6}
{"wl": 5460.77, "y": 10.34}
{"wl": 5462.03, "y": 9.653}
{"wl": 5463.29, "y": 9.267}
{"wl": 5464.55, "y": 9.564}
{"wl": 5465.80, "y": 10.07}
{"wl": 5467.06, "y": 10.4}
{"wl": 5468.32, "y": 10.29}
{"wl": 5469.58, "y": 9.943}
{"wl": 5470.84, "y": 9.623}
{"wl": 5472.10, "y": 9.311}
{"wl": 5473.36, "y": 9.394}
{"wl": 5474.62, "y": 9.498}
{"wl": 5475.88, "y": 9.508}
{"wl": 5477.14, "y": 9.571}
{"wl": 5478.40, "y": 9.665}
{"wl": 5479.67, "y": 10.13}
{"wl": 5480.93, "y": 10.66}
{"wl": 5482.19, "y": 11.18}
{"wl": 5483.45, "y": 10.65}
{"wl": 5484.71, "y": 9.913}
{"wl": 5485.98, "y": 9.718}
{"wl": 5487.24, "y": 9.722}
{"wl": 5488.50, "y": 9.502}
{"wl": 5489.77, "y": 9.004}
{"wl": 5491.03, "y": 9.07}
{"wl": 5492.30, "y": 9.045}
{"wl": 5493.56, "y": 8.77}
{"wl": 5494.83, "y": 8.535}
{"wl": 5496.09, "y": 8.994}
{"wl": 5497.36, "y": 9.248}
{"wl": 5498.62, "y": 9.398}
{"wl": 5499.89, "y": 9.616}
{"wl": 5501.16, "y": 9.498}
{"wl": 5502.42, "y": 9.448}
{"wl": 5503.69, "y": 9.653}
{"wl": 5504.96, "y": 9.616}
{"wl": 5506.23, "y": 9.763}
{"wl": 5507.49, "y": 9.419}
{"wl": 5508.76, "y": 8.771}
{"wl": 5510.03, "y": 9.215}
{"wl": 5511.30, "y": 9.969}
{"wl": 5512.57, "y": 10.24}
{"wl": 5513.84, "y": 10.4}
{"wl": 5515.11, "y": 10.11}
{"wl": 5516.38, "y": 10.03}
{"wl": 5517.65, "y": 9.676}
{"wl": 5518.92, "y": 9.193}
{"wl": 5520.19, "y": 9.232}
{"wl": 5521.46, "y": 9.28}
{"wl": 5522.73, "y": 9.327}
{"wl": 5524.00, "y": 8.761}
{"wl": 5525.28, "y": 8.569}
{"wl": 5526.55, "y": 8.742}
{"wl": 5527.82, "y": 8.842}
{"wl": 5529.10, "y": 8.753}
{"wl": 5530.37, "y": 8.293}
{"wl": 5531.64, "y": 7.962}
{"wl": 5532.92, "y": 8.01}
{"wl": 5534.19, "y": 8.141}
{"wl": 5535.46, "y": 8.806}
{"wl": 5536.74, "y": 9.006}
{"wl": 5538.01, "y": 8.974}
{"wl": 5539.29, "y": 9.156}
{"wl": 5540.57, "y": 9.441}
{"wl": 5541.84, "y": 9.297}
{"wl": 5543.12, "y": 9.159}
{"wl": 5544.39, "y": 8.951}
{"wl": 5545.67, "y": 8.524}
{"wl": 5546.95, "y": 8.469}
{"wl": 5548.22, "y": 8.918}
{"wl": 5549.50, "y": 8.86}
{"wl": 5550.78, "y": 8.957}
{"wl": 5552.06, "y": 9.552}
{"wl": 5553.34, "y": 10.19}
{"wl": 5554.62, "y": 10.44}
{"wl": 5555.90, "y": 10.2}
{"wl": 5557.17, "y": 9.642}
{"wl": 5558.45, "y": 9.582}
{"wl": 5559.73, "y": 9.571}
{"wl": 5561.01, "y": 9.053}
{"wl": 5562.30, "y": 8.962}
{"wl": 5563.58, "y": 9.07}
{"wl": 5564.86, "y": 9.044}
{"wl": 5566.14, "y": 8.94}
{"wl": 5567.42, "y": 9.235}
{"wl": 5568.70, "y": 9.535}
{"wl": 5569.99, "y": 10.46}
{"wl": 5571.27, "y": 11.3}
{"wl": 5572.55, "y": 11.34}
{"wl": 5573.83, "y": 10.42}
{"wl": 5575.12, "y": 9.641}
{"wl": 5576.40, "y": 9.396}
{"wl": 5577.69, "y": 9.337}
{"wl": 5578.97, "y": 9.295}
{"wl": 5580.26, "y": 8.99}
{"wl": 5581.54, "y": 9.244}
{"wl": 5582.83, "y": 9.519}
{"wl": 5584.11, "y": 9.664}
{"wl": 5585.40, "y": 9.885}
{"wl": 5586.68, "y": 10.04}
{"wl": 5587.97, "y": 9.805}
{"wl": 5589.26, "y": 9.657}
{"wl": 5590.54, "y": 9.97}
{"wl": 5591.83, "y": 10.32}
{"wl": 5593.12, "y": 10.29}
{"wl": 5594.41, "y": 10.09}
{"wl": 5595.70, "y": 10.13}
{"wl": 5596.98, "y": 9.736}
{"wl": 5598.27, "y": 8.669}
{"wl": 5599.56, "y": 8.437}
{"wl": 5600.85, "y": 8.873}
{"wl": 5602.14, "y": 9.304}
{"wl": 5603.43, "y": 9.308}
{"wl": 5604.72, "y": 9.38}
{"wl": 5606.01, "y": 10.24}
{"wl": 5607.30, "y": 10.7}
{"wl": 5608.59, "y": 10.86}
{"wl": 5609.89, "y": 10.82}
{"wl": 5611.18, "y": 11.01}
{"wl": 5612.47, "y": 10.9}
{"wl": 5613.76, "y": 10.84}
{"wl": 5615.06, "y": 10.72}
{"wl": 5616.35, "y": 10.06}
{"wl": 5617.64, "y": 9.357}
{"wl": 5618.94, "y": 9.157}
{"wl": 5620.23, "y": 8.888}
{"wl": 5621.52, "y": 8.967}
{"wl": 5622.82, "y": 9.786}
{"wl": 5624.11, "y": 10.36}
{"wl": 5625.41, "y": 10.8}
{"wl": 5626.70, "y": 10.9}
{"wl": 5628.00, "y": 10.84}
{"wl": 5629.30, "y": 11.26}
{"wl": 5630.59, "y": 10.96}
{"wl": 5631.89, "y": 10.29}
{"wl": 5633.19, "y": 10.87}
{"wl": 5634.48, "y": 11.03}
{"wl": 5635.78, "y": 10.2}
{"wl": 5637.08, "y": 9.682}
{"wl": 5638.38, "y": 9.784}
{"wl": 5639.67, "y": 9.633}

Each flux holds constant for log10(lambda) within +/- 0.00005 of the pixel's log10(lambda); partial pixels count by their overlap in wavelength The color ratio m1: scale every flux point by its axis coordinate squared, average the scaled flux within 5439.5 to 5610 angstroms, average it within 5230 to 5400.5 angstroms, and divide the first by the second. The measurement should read 1.1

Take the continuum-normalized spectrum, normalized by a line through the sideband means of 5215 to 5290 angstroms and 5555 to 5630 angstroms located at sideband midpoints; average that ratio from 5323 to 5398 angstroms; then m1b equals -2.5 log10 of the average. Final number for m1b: 0.03 mag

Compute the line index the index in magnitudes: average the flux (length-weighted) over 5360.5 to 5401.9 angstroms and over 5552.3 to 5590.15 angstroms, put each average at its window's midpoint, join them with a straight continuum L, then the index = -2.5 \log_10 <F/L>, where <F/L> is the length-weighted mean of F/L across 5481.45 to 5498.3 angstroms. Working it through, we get 0.01 mag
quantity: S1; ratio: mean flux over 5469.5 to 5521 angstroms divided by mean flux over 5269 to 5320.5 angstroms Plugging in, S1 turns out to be 1.1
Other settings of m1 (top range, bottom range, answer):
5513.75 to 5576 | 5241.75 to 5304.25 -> 1.10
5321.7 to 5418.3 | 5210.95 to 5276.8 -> 1.05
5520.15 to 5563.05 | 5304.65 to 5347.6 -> 1.10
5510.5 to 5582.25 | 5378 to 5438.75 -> 1.04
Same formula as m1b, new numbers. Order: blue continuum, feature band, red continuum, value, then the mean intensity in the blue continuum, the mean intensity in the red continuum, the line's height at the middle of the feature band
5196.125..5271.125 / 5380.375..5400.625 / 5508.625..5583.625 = -0.02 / 9.28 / 9.33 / 9.3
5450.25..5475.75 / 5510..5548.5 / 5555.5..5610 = 0.08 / 9.93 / 9.71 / 9.81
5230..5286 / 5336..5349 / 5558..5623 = 0.04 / 9.41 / 9.76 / 9.5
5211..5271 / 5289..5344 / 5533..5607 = 0.05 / 9.28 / 9.48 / 9.32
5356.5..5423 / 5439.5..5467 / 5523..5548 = -0.10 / 9.42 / 8.74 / 9.13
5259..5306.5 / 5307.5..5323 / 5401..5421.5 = 0.08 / 9.24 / 9.65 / 9.34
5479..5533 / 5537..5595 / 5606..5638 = 0.04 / 9.41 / 10.4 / 9.91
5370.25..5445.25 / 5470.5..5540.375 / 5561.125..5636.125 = 0.05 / 9.56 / 9.94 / 9.76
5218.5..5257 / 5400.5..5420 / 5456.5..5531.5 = -0.03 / 9.17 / 9.57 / 9.44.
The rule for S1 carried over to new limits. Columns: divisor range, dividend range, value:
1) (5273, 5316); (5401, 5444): 1.08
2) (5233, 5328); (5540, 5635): 1.07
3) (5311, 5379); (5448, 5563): 1.05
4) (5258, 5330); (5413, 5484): 1.08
